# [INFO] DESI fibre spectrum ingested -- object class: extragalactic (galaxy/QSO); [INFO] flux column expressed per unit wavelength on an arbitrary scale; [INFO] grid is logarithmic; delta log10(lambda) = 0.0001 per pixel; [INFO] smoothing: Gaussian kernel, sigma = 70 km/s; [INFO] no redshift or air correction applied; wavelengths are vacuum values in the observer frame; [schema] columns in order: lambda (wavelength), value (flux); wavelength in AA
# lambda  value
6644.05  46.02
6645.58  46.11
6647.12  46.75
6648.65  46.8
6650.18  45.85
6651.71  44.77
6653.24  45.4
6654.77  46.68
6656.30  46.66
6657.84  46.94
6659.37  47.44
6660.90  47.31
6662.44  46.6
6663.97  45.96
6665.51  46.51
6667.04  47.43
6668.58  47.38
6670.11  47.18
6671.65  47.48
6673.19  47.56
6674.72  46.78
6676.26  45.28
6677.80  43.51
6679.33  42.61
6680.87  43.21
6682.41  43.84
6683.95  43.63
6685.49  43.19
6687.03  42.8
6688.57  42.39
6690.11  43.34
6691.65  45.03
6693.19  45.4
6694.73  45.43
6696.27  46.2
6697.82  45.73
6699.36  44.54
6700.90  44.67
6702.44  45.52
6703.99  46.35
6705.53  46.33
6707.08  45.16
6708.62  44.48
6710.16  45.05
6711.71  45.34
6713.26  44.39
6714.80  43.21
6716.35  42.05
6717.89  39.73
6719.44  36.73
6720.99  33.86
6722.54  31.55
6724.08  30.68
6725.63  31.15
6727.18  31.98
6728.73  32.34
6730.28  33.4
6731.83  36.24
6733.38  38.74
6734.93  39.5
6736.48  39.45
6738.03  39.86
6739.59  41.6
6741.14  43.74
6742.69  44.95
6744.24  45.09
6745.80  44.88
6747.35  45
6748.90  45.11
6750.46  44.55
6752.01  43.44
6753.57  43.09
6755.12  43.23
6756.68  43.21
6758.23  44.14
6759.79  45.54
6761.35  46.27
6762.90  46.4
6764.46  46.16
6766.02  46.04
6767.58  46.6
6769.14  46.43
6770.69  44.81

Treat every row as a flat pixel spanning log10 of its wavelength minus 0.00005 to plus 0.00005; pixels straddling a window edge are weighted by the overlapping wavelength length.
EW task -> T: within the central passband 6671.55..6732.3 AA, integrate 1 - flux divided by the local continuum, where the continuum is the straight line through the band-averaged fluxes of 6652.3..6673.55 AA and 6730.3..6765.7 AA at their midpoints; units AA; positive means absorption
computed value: 4.4 AA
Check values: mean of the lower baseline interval 46.9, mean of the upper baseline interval 43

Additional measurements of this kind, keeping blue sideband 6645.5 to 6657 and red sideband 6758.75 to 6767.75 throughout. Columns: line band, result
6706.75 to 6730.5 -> 4.1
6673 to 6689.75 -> 0.8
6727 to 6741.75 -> 2.6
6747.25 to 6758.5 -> 0.5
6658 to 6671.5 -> -0.3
